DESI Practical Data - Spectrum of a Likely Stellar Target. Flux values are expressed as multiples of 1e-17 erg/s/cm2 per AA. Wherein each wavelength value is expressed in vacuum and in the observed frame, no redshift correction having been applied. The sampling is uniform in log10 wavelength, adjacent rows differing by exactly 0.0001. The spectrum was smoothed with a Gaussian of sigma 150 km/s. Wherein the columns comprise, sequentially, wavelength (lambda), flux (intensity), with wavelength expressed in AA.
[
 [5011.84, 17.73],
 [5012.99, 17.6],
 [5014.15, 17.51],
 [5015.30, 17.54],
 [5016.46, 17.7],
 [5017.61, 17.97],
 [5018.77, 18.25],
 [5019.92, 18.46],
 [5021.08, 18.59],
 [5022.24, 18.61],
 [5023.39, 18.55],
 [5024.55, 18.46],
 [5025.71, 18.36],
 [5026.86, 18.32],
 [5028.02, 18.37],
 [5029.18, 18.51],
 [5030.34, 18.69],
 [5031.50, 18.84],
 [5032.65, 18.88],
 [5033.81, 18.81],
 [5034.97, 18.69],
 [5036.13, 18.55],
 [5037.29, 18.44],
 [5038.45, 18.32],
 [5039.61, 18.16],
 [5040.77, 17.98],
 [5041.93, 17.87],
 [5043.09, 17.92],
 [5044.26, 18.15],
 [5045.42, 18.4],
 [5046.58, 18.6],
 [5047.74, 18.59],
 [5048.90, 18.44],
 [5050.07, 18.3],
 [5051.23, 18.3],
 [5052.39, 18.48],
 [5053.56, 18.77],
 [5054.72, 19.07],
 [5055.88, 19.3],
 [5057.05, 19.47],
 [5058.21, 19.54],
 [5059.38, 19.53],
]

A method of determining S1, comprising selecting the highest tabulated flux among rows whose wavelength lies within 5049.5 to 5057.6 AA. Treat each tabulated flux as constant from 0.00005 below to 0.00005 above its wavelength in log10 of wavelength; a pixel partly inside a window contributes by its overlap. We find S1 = 19.47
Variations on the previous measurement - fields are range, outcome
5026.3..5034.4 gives 18.88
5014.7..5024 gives 18.61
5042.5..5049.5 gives 18.6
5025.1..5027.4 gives 18.36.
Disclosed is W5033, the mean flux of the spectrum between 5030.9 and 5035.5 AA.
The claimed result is 18.8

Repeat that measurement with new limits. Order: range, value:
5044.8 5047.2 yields 18.5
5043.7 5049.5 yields 18.4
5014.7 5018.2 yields 17.7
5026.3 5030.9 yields 18.4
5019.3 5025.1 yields 18.5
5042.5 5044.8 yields 18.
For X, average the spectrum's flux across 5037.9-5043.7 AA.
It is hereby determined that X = 18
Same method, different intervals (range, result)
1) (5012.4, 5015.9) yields 17.5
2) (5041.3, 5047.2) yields 18.2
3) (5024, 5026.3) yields 18.4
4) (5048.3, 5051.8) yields 18.3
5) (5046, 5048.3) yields 18.6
